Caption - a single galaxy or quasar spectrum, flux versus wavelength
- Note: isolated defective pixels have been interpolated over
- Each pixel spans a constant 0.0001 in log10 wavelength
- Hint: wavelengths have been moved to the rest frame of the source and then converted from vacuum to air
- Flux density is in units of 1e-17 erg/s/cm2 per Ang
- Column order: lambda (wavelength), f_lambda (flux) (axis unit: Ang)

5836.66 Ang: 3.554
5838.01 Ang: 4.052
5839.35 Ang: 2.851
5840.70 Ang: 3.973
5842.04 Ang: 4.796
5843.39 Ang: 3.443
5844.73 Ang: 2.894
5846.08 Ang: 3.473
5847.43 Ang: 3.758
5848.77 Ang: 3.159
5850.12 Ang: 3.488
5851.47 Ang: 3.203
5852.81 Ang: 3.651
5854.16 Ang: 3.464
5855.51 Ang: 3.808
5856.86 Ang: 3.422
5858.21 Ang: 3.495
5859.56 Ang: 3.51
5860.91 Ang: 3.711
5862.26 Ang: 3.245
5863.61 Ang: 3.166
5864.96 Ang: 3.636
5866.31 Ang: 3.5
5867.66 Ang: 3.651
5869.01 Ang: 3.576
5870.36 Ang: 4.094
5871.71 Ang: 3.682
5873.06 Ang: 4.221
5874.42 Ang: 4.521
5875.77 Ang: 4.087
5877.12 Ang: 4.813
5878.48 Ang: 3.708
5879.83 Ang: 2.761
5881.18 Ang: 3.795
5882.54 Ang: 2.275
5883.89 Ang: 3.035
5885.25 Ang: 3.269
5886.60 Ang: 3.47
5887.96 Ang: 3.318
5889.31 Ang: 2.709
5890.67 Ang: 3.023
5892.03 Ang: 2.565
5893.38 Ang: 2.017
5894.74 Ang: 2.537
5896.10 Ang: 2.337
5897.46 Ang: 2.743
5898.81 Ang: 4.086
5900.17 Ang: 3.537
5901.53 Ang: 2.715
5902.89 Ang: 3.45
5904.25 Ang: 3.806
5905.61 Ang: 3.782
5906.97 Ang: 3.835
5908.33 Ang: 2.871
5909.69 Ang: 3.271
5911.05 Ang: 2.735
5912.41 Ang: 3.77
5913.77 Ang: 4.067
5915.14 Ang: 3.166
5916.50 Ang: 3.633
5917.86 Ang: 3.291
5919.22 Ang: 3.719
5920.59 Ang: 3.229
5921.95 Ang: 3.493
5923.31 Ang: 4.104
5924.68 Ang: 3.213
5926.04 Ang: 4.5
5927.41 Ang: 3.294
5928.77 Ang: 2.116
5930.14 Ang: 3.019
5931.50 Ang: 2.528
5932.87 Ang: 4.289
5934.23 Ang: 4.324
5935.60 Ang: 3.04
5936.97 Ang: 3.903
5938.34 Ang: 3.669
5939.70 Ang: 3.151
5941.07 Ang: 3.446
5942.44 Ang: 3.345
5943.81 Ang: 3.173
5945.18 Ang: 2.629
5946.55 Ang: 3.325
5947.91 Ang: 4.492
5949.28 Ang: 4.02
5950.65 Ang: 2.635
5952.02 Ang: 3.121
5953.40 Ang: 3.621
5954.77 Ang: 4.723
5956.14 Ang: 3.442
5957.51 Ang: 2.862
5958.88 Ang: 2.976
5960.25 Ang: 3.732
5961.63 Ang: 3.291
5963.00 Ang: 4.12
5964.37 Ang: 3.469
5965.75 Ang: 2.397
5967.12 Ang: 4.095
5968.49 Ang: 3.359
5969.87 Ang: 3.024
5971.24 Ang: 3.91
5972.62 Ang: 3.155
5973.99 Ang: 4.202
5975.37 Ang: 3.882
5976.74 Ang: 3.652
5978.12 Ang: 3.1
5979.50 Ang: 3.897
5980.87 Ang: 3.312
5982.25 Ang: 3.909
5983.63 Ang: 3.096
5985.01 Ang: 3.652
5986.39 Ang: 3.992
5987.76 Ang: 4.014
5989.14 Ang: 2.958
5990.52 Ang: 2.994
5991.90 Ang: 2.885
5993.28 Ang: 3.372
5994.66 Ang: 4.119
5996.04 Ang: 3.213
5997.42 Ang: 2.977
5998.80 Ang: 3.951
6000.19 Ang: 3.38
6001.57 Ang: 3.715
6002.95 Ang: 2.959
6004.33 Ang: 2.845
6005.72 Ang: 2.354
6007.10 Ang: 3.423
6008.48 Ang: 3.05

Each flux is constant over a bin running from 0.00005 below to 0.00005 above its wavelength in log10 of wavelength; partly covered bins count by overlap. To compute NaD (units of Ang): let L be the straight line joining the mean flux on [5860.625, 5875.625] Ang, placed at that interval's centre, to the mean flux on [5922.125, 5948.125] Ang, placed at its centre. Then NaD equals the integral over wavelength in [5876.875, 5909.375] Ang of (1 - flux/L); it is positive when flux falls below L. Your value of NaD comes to 4.1 Ang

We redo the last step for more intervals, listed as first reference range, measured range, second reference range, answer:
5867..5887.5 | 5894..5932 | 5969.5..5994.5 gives 3.1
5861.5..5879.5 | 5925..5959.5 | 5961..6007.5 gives 1.4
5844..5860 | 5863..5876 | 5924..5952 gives -1.4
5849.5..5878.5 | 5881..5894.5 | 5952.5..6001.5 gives 2.8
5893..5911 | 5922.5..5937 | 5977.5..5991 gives -0.9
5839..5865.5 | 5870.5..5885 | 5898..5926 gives -0.7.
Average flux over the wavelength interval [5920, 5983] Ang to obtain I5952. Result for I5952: 3.48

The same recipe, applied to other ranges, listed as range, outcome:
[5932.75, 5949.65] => 3.57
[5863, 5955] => 3.42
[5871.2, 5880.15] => 4.02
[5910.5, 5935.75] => 3.46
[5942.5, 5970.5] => 3.42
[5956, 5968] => 3.37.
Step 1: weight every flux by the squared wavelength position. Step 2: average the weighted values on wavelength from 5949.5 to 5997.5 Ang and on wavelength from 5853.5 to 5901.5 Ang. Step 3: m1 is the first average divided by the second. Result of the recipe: 1.06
